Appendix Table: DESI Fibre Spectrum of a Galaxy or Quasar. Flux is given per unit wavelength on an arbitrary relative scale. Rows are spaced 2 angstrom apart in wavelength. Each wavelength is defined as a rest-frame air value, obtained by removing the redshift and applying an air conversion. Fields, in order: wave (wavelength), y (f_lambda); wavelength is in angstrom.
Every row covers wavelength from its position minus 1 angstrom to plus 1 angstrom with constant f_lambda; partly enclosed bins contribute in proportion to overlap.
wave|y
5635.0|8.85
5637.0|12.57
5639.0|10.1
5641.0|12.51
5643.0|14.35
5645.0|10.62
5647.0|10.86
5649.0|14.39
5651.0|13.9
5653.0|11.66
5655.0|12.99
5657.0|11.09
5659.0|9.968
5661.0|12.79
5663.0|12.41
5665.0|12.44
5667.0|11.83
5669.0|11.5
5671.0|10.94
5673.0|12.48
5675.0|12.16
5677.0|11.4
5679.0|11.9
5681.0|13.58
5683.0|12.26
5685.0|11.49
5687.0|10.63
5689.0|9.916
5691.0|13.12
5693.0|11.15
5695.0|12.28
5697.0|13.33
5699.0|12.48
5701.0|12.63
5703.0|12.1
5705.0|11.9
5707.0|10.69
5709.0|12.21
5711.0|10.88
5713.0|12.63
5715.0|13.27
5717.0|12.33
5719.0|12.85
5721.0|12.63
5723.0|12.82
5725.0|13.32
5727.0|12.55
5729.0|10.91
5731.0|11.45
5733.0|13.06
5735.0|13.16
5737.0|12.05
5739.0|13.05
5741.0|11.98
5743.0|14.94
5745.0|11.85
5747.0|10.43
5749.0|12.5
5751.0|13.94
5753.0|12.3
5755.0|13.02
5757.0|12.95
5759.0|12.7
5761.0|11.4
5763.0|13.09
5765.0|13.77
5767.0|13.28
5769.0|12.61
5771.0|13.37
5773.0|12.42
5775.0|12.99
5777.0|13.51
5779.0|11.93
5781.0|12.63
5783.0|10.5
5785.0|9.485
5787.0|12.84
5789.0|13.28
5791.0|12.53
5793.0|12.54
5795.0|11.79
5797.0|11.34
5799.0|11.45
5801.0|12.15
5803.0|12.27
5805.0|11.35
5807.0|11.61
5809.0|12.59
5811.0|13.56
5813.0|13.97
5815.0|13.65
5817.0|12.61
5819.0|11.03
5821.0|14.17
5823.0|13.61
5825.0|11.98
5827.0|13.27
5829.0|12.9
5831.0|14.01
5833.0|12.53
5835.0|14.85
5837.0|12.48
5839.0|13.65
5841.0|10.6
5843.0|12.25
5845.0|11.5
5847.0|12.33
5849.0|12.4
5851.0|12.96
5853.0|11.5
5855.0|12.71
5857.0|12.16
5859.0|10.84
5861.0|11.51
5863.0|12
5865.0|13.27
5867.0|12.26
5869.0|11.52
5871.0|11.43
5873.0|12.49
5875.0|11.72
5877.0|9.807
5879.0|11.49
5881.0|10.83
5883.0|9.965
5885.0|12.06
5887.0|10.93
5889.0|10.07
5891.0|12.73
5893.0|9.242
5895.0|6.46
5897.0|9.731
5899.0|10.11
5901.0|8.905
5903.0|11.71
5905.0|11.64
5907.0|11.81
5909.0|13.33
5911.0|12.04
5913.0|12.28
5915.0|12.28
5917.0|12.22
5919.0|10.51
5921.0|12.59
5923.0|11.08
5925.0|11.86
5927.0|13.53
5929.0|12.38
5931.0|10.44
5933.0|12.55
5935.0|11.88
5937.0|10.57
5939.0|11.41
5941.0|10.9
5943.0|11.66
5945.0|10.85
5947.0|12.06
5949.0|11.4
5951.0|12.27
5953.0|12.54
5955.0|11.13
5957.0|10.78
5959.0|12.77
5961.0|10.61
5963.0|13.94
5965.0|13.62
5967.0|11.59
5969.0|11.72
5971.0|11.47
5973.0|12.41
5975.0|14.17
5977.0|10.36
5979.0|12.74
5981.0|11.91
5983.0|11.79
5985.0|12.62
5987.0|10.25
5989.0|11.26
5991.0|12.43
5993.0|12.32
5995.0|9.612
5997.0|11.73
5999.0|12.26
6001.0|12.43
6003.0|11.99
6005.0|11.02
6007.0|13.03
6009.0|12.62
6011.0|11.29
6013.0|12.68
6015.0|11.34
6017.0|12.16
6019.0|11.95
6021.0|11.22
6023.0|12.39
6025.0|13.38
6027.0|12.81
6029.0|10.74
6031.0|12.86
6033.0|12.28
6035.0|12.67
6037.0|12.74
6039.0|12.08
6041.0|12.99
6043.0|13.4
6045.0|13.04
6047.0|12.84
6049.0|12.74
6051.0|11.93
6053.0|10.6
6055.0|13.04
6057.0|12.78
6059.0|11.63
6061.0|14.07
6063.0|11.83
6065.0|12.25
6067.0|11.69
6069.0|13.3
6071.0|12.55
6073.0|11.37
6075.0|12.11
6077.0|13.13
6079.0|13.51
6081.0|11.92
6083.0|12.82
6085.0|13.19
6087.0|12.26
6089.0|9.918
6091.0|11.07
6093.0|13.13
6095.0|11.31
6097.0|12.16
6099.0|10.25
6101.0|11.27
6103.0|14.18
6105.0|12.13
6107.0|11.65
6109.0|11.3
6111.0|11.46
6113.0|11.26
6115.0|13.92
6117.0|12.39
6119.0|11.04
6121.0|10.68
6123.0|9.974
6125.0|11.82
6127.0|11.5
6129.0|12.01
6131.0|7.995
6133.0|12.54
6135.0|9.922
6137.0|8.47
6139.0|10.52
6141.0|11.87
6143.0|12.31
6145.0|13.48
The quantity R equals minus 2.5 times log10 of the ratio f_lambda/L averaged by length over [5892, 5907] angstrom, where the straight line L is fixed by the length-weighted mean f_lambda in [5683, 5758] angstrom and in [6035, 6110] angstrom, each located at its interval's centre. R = 0.242 mag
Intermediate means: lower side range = 12.3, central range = 9.83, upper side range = 12.3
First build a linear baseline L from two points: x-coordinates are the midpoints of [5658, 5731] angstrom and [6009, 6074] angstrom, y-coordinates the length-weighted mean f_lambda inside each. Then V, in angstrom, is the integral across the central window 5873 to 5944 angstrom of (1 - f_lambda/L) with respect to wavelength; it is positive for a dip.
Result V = 5.7 angstrom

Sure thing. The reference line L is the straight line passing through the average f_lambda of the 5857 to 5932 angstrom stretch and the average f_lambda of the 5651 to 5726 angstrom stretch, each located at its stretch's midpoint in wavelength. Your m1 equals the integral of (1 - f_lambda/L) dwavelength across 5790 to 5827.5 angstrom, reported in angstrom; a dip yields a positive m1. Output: -2.71 angstrom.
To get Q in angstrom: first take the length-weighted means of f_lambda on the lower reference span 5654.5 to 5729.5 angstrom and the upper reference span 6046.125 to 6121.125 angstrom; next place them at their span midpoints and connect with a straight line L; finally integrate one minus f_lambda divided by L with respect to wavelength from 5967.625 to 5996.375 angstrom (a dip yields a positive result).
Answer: 0.8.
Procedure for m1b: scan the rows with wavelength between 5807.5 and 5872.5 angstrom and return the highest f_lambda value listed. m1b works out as 14.85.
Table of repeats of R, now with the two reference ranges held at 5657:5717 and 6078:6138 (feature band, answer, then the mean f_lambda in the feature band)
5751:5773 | -0.09 mag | 12.9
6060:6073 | -0.08 mag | 12.5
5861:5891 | 0.03 mag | 11.5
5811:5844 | -0.10 mag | 13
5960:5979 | -0.05 mag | 12.2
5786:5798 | -0.05 mag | 12.4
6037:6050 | -0.11 mag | 12.8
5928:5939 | 0.02 mag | 11.6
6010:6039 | -0.05 mag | 12.2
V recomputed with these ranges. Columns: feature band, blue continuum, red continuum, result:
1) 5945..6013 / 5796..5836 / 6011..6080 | 3.05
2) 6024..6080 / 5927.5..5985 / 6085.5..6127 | -3.64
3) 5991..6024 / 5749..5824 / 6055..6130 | 0.77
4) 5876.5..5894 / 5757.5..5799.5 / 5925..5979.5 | 1.84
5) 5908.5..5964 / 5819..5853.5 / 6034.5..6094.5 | 3.31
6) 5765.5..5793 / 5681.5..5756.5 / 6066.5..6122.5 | -0.45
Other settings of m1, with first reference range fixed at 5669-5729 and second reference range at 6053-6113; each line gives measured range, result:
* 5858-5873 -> 0.3 angstrom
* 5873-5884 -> 1.1 angstrom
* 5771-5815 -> -0.6 angstrom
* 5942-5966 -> 0.3 angstrom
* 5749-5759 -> -0.7 angstrom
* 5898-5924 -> 1.2 angstrom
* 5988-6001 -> 0.5 angstrom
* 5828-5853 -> -1.1 angstrom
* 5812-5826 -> -1.0 angstrom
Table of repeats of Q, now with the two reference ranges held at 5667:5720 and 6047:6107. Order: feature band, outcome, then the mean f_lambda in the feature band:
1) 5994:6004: 0.5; 11.6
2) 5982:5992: 0.4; 11.7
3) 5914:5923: 0.2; 11.8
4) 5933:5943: 0.6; 11.4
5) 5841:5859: 0.0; 12.1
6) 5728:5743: -0.5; 12.4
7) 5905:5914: -0.1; 12.3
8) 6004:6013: 0.1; 12.1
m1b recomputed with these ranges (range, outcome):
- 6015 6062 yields 14.07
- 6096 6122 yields 14.18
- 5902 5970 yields 13.94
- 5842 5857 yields 12.96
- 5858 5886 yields 13.27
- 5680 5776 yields 14.94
